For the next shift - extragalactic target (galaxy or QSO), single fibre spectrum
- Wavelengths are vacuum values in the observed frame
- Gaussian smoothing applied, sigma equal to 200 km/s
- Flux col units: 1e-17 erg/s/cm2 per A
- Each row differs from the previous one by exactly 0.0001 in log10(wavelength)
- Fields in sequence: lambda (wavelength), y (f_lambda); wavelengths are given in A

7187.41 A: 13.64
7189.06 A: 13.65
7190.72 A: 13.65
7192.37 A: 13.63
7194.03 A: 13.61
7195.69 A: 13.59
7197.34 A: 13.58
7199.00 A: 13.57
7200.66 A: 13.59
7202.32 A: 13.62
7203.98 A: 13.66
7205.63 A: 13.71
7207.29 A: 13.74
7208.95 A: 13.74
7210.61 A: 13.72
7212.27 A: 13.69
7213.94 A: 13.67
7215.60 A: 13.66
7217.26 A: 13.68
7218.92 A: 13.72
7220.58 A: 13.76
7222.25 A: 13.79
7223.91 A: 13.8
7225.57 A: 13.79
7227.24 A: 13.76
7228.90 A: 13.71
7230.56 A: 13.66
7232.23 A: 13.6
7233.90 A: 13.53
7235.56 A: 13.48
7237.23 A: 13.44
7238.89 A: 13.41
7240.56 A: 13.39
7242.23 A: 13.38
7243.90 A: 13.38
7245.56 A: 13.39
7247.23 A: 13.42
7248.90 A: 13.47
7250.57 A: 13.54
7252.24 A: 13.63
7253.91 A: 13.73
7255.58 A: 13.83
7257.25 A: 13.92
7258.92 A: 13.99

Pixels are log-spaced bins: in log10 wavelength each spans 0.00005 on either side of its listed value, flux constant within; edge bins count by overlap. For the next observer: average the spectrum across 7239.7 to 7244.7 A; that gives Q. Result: 13.4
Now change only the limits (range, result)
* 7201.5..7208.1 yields 13.7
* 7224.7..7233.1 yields 13.7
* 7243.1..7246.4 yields 13.4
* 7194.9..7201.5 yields 13.6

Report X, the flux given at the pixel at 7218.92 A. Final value 13.72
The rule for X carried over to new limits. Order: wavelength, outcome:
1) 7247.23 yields 13.42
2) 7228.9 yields 13.71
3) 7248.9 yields 13.47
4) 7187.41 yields 13.64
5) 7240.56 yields 13.39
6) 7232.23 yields 13.6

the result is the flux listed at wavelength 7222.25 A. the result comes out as 13.79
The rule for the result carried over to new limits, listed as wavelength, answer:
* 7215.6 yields 13.66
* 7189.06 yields 13.65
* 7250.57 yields 13.54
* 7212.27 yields 13.69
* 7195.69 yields 13.59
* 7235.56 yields 13.48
